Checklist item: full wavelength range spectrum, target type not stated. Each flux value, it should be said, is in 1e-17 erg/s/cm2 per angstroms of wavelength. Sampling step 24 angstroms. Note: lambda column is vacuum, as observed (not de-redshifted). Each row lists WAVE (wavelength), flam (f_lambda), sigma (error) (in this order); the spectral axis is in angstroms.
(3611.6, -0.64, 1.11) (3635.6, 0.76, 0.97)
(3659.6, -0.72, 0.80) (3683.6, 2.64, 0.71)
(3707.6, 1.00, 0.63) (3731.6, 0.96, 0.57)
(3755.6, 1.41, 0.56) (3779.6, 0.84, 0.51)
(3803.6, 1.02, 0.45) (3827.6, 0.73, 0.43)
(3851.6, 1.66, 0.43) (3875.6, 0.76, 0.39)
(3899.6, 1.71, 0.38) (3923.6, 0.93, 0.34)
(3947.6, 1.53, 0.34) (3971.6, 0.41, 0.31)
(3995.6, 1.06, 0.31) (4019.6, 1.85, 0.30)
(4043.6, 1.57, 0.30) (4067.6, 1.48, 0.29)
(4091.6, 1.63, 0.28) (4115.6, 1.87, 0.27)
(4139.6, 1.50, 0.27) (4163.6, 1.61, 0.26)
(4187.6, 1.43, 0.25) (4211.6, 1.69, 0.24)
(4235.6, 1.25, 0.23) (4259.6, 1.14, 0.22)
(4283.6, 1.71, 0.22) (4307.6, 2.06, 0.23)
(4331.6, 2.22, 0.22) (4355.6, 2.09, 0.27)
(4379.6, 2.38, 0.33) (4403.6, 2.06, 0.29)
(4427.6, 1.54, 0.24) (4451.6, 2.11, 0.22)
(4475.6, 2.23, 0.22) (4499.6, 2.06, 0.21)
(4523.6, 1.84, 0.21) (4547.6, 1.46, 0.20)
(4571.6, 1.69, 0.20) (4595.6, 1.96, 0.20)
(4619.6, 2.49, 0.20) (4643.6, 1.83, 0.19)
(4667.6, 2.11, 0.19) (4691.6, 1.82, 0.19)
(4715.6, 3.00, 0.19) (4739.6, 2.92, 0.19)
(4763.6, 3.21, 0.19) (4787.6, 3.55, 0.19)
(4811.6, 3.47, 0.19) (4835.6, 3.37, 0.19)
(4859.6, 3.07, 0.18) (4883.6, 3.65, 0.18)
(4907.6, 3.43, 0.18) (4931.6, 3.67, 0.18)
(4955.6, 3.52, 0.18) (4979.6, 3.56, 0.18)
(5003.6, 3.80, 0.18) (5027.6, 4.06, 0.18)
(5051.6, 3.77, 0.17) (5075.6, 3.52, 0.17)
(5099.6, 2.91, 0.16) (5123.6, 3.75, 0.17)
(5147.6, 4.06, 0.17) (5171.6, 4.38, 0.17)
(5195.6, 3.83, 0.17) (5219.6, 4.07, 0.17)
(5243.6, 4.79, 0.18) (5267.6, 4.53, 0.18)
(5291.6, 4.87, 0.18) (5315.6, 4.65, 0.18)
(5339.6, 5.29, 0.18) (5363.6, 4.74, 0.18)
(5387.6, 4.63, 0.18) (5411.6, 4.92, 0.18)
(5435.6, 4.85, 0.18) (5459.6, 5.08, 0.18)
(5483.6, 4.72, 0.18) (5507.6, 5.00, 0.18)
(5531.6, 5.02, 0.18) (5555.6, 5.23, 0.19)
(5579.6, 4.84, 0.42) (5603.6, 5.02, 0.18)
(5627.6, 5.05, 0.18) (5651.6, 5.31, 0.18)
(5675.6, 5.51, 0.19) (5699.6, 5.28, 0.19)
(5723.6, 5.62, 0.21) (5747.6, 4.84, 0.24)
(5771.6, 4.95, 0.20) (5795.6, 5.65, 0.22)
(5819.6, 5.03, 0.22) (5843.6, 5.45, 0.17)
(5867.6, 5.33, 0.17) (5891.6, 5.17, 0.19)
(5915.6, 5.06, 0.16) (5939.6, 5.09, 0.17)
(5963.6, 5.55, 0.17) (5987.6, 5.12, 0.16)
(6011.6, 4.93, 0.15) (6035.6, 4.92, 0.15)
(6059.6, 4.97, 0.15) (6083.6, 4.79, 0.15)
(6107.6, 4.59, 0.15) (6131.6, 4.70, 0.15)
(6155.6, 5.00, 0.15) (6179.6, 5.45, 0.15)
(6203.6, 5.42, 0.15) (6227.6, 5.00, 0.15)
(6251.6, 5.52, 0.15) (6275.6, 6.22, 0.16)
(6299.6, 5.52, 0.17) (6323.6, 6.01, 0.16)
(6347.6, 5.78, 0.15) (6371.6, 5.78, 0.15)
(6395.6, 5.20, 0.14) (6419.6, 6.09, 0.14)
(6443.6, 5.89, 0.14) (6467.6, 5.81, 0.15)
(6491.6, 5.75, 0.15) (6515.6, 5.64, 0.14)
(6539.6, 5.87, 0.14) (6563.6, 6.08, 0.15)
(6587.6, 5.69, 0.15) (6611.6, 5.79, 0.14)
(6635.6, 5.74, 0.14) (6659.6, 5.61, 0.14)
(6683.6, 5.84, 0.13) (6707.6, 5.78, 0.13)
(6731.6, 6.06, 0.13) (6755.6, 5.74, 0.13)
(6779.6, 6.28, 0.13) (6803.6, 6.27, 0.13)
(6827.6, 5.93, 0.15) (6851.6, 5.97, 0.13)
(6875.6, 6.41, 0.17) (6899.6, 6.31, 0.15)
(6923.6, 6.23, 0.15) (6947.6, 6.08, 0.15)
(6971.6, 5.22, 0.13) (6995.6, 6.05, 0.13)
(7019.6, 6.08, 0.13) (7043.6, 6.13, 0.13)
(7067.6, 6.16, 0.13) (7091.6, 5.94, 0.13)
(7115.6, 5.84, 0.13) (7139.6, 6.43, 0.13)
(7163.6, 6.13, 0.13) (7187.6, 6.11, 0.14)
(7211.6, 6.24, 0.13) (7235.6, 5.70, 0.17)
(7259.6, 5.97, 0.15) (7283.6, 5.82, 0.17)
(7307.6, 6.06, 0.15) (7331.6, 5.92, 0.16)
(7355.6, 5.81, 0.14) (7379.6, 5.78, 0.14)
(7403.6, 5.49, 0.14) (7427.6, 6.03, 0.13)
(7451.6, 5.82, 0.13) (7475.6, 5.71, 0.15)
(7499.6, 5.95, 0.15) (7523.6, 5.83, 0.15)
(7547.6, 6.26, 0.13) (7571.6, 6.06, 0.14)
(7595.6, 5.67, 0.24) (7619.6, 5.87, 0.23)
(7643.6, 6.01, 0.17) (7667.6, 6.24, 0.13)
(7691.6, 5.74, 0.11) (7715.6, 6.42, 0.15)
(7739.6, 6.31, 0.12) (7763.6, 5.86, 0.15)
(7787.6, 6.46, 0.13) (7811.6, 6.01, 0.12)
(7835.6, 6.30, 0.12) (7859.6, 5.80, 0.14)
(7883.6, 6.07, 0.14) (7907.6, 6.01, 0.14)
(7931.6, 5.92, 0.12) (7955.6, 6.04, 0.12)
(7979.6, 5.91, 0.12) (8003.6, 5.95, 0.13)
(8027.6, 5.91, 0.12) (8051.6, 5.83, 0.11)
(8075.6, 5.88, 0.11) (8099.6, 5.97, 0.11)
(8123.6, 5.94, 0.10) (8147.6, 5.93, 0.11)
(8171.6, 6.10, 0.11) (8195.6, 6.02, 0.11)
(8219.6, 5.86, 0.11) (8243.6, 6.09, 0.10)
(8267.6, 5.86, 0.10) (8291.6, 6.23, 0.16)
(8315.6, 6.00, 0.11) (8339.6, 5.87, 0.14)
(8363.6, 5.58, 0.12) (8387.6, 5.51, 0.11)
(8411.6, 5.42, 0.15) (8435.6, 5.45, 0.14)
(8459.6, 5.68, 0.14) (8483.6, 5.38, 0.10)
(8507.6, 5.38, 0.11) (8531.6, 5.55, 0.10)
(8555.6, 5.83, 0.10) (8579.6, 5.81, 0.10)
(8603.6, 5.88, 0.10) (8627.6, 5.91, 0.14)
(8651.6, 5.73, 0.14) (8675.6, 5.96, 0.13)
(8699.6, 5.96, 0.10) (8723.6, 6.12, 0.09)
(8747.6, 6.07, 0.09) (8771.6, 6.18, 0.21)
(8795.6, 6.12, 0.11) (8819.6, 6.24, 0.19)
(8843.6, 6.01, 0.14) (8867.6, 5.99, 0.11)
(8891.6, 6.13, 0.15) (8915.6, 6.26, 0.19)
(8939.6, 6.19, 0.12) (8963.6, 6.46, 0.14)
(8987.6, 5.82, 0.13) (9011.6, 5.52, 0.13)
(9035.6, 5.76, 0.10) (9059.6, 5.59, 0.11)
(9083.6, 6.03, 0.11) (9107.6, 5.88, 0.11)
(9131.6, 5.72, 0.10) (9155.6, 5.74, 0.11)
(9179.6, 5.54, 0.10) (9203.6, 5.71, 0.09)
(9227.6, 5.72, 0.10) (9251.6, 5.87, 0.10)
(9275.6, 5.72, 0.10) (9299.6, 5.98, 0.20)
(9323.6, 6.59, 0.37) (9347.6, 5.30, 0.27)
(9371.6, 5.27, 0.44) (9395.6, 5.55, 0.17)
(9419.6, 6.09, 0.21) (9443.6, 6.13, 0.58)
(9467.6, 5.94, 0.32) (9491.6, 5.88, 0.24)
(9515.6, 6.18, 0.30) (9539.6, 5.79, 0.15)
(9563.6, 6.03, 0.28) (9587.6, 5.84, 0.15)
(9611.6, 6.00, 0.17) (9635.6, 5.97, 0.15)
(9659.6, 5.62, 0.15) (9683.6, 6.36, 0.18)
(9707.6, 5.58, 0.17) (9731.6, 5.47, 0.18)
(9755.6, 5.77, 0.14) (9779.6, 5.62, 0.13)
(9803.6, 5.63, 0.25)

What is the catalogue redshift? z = 0.18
